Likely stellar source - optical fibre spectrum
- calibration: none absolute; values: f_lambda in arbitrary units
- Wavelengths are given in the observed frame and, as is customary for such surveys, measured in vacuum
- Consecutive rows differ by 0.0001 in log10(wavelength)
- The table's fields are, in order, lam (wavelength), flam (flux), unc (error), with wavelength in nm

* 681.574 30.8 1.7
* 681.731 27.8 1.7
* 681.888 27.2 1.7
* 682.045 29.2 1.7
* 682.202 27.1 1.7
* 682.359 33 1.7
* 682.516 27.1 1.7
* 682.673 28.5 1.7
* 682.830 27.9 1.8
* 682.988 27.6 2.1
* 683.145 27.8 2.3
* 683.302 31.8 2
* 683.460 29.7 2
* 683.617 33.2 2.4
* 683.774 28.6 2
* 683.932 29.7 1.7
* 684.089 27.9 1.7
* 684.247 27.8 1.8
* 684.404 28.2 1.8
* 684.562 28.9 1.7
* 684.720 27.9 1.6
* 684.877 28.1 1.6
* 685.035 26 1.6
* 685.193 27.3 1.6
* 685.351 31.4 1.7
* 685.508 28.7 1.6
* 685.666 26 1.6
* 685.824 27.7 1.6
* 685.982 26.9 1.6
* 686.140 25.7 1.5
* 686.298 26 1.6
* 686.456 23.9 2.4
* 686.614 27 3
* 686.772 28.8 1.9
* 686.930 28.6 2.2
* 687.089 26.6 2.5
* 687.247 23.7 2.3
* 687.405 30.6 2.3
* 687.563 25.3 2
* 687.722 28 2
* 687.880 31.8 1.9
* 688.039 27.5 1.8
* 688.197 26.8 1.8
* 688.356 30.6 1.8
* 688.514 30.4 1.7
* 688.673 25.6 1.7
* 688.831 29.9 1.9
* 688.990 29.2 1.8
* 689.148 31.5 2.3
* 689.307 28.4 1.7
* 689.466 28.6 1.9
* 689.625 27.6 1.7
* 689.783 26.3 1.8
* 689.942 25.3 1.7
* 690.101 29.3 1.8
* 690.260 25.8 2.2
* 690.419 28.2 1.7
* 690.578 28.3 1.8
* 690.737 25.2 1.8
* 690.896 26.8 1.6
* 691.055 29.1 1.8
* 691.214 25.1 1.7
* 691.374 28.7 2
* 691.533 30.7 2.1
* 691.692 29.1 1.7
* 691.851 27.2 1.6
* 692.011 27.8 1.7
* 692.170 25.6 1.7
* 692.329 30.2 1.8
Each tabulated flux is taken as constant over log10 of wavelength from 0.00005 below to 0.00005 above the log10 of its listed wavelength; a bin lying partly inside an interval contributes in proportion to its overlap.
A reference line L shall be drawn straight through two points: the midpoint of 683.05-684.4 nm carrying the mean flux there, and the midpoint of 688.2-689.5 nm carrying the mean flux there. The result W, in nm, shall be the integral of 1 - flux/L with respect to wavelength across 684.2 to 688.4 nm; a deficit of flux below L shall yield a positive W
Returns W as 0.25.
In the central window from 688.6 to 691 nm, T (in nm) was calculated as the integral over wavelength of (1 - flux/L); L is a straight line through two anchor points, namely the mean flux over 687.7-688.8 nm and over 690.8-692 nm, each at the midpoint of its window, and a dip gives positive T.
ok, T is 0.056 nm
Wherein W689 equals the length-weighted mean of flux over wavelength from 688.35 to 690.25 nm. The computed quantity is 28.4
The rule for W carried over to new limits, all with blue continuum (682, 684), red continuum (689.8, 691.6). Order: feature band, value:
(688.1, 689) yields -0.02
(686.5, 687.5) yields 0.03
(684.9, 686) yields 0.04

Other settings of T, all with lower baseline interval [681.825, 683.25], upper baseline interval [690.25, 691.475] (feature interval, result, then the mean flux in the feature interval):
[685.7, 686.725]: 0.06 nm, 26.3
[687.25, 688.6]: -0.04 nm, 28.6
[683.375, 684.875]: -0.04 nm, 29.1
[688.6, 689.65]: -0.05 nm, 28.8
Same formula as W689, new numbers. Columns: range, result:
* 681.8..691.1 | 28.1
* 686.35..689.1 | 27.9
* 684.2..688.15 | 27.5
